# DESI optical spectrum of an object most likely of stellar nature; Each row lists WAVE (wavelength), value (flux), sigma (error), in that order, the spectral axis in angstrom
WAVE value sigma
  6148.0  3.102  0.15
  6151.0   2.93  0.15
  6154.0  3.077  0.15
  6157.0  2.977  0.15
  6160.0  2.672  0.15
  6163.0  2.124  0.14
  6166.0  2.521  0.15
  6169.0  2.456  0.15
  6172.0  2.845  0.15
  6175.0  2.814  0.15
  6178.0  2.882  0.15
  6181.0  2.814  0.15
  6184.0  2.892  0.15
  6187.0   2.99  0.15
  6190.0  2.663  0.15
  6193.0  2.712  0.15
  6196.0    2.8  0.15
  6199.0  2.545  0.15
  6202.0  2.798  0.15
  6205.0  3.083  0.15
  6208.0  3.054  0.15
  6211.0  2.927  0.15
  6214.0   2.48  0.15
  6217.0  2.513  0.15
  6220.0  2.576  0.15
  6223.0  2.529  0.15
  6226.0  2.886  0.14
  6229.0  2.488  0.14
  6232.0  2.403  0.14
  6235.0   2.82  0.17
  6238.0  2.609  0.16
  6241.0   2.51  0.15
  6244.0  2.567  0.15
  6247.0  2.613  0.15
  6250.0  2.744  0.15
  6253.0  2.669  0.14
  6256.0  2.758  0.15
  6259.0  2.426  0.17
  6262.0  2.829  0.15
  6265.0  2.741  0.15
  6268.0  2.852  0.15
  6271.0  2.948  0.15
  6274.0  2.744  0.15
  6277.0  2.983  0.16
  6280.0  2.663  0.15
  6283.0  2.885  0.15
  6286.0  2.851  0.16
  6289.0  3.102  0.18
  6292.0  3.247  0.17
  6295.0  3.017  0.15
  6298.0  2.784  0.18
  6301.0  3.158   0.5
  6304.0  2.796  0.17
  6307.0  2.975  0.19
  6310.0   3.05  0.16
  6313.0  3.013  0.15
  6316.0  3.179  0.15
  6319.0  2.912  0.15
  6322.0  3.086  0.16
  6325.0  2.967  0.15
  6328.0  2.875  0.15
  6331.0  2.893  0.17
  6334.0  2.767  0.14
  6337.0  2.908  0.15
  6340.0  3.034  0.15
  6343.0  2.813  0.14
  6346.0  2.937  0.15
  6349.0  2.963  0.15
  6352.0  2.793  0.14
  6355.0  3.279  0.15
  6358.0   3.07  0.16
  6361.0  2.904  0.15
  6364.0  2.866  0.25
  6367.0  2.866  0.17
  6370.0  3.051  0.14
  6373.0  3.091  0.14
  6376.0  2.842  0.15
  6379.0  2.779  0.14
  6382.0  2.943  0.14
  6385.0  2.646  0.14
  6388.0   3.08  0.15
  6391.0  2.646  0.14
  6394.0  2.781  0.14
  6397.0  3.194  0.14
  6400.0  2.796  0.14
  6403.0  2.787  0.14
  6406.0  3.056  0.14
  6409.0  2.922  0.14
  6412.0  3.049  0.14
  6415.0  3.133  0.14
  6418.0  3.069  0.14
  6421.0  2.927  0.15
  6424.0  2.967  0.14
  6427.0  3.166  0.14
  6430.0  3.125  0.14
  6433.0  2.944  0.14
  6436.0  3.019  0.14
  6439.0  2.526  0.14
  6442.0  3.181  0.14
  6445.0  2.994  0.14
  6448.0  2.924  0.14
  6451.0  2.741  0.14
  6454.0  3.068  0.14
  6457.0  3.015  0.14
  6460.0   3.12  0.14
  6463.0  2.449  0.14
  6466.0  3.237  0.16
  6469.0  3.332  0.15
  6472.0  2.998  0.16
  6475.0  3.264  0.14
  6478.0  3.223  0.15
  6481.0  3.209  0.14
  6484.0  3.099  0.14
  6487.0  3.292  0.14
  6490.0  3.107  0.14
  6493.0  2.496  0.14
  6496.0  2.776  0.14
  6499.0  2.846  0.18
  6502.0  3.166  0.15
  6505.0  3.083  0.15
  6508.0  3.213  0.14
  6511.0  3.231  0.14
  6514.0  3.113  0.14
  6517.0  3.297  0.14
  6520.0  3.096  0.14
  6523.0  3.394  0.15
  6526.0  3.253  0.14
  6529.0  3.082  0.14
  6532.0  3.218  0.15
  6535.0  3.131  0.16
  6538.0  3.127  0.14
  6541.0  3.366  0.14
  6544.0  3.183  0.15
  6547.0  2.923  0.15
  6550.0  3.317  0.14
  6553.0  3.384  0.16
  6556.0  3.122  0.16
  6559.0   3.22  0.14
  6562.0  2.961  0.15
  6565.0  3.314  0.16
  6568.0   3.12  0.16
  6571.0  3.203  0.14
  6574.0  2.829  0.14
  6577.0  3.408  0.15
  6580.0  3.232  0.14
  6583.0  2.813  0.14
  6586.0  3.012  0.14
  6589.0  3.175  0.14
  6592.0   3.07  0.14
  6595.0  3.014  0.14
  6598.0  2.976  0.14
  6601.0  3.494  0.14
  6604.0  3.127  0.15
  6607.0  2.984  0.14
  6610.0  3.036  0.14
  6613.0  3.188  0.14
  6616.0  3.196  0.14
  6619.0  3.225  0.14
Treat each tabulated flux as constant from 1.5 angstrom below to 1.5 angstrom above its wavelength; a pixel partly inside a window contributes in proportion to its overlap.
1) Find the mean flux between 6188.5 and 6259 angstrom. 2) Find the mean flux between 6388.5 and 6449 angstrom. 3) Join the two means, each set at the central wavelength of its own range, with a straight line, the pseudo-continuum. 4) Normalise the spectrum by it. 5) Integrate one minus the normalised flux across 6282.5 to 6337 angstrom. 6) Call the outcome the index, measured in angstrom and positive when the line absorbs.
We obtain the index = -3.3 angstrom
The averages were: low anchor 2.68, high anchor 2.96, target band 2.98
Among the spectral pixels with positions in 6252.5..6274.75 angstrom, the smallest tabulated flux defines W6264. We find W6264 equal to 2.426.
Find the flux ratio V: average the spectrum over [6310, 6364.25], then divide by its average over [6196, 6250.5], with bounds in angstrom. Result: 1.1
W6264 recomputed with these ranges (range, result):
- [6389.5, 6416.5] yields 2.646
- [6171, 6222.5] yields 2.48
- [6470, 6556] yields 2.496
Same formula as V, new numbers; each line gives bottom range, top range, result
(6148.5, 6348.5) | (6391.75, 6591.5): 1.09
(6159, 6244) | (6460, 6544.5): 1.16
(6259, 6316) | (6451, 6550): 1.06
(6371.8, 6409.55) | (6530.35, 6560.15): 1.11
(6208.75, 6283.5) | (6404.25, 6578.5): 1.15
